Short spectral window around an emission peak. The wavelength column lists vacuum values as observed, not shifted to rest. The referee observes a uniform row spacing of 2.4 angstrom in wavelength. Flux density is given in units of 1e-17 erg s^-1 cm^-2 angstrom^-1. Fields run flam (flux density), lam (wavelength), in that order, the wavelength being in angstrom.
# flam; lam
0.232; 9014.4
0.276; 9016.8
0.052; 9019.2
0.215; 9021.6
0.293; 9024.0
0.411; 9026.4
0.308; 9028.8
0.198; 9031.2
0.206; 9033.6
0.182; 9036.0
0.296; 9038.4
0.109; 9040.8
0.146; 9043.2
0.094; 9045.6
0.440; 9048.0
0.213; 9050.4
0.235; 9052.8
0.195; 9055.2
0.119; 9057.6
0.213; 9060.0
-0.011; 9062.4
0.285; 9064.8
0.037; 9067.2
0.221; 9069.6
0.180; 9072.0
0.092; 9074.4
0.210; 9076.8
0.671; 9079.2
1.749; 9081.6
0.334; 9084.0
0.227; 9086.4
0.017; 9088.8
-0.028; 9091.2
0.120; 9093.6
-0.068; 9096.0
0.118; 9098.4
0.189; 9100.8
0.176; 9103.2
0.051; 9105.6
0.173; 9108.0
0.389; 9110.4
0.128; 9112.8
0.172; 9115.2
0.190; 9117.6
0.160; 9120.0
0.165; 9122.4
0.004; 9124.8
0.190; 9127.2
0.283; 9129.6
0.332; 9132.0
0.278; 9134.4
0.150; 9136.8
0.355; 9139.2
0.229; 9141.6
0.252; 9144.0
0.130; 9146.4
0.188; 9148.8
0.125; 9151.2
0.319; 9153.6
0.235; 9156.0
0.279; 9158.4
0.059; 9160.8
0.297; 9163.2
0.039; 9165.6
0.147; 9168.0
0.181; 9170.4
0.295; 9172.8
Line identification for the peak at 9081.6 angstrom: H-beta 4861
